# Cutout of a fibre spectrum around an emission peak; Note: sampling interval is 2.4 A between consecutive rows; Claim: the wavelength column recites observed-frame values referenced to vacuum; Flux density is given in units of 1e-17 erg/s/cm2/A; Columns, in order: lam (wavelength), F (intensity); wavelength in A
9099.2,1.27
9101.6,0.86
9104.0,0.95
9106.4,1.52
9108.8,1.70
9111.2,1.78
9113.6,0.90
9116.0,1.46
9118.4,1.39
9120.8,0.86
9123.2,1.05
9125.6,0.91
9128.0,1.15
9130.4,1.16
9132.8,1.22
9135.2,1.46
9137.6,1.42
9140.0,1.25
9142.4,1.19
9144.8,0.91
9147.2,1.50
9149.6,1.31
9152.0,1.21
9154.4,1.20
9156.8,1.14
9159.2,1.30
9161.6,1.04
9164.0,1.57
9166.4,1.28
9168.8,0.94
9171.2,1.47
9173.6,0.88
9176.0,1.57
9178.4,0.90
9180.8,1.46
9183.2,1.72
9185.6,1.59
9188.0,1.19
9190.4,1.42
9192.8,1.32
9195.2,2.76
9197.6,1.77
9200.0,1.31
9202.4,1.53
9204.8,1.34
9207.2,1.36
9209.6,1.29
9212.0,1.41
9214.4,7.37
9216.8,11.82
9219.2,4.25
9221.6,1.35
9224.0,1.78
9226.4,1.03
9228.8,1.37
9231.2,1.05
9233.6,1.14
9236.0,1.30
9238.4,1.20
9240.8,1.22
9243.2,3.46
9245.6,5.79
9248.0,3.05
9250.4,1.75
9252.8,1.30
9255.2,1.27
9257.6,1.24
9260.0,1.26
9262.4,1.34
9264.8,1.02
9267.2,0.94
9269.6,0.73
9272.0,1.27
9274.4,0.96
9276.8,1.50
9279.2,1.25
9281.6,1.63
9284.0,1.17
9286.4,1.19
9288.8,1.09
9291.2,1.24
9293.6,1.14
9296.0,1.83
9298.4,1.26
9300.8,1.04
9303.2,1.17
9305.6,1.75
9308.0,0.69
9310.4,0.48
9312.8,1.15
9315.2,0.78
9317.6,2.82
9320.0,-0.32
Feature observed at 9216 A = H-alpha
